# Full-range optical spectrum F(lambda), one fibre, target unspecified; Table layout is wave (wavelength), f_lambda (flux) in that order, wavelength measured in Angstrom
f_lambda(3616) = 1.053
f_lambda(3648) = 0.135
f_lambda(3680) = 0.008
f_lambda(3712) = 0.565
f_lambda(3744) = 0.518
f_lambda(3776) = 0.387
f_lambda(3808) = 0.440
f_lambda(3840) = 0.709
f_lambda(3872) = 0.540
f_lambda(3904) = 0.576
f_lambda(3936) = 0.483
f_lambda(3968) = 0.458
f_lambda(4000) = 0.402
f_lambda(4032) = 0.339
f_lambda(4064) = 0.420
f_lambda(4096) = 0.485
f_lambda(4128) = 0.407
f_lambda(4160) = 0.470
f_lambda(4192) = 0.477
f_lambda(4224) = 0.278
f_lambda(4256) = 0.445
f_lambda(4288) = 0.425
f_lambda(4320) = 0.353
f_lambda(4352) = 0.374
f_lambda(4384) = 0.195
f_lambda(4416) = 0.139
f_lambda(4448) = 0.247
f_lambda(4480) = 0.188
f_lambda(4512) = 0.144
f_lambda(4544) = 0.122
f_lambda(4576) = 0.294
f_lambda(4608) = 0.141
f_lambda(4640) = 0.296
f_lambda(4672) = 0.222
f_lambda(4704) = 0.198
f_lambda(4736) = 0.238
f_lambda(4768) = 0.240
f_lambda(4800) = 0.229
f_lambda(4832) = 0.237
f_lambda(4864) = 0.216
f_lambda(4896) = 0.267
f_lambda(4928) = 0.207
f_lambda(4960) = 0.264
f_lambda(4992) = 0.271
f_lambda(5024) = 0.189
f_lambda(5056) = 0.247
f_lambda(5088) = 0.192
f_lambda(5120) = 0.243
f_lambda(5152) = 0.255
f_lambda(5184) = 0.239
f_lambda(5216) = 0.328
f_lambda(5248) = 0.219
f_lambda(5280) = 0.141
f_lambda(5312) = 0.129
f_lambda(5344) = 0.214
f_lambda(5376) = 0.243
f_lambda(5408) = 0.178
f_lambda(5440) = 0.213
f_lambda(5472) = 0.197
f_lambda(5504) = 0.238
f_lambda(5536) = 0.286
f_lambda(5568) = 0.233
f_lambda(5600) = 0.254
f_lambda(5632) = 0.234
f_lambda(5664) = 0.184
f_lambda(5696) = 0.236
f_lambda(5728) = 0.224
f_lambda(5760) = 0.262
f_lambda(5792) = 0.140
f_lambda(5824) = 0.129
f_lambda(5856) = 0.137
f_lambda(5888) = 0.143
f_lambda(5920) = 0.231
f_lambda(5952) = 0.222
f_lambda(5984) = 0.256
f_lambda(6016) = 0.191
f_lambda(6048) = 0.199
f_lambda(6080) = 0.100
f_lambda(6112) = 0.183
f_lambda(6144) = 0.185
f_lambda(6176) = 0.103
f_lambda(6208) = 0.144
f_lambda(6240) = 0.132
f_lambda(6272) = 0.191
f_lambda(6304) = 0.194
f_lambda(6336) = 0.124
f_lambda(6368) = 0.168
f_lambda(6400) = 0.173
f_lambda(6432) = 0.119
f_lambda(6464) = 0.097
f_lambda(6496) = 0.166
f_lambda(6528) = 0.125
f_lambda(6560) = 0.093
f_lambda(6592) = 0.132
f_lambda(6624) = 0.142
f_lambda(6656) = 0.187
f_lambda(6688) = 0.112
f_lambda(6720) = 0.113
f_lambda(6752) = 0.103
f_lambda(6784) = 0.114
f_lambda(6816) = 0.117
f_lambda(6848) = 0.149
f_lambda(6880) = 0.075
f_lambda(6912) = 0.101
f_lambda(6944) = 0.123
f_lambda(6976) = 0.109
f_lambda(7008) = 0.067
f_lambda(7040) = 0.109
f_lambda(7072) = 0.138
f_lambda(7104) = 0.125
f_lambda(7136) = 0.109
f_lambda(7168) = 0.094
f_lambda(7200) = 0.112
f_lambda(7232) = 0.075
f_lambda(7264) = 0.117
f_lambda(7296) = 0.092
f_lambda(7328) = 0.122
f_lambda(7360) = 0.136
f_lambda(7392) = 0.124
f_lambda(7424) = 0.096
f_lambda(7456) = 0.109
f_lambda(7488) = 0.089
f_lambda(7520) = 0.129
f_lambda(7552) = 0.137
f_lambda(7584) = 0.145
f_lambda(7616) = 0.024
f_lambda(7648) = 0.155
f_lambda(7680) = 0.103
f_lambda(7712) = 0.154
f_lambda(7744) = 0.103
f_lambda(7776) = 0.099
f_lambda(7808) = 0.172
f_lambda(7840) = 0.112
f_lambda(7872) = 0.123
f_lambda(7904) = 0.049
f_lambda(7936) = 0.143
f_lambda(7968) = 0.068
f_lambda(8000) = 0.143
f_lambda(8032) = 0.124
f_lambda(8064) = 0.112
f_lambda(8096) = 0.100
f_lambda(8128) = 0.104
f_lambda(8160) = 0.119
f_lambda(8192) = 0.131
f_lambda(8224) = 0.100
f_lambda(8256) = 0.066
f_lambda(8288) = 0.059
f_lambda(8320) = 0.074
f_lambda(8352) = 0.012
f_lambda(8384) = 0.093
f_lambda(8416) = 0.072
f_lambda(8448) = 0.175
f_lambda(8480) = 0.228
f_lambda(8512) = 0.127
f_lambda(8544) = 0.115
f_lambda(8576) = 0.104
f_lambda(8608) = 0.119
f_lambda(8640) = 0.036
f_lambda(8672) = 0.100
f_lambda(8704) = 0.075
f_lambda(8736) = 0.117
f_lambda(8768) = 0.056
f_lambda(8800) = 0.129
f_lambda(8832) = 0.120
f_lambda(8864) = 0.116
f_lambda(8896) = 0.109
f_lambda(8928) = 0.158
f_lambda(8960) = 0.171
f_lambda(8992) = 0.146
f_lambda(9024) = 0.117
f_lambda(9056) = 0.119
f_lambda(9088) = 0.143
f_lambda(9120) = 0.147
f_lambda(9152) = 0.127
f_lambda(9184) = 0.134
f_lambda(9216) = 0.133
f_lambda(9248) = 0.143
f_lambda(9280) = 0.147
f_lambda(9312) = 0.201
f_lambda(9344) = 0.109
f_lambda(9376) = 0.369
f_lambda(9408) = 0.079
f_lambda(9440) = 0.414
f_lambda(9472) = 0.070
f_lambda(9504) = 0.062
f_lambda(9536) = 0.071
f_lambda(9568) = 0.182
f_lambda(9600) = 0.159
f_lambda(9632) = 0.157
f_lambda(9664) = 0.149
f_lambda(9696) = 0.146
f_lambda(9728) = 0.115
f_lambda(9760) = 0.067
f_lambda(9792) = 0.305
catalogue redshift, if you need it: 1.27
